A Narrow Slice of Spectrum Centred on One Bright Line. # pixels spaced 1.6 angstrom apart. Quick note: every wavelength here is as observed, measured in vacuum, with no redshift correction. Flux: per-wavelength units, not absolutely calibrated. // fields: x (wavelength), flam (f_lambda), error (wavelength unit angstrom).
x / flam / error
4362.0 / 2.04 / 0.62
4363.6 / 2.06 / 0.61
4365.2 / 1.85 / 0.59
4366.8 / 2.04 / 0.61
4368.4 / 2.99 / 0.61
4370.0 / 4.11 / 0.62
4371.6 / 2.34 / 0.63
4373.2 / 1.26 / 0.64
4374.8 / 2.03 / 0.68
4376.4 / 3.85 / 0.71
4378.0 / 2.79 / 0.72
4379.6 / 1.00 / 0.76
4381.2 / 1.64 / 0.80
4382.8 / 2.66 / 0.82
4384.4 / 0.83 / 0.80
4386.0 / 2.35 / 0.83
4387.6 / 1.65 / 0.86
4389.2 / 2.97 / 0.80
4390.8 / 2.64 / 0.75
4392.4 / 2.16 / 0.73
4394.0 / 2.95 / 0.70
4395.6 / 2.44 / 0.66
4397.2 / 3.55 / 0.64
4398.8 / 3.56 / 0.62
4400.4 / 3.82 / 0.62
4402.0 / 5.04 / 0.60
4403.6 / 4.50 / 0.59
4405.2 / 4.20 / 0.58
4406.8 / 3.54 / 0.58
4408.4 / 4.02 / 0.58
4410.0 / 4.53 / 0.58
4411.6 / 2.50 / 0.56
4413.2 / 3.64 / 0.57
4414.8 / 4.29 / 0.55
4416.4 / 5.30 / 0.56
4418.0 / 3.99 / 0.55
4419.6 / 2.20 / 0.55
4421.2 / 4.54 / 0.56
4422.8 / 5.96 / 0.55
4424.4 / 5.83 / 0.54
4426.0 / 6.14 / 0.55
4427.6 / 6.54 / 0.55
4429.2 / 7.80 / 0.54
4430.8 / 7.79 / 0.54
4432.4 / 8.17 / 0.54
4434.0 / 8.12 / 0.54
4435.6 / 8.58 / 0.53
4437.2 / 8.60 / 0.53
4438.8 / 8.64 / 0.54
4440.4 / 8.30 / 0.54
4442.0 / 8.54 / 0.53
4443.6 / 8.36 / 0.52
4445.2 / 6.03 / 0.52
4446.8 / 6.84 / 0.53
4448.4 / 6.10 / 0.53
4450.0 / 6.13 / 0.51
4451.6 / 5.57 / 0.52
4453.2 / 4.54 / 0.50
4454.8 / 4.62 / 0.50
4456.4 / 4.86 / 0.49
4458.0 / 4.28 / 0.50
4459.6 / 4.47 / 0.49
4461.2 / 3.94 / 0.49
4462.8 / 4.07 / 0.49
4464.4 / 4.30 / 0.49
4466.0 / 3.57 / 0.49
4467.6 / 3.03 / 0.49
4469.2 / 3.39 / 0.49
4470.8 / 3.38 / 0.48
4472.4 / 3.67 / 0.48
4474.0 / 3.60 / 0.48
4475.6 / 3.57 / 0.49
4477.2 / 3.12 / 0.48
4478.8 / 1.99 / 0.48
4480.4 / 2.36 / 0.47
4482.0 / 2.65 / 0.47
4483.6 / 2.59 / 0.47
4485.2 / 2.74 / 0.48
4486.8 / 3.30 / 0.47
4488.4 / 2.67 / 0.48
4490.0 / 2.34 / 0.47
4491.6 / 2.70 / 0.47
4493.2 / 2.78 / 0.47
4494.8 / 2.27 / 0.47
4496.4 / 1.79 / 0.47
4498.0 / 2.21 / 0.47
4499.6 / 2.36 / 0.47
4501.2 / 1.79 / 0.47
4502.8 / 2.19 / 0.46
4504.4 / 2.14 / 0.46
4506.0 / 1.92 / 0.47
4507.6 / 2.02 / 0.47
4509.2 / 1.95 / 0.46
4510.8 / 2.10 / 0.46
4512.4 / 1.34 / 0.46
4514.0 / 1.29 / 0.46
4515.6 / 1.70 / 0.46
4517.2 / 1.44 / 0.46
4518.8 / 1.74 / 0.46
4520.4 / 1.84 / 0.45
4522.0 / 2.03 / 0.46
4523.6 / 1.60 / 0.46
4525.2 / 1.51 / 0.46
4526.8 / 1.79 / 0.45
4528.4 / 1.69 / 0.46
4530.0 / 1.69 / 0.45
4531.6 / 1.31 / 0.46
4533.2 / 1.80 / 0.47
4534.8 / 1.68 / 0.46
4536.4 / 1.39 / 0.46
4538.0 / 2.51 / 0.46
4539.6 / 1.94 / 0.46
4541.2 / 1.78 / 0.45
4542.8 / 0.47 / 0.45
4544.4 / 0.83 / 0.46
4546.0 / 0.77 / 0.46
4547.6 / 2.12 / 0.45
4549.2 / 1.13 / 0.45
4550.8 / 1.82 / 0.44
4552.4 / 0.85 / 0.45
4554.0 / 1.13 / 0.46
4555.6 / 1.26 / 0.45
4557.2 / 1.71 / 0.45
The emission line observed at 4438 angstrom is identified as C IV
